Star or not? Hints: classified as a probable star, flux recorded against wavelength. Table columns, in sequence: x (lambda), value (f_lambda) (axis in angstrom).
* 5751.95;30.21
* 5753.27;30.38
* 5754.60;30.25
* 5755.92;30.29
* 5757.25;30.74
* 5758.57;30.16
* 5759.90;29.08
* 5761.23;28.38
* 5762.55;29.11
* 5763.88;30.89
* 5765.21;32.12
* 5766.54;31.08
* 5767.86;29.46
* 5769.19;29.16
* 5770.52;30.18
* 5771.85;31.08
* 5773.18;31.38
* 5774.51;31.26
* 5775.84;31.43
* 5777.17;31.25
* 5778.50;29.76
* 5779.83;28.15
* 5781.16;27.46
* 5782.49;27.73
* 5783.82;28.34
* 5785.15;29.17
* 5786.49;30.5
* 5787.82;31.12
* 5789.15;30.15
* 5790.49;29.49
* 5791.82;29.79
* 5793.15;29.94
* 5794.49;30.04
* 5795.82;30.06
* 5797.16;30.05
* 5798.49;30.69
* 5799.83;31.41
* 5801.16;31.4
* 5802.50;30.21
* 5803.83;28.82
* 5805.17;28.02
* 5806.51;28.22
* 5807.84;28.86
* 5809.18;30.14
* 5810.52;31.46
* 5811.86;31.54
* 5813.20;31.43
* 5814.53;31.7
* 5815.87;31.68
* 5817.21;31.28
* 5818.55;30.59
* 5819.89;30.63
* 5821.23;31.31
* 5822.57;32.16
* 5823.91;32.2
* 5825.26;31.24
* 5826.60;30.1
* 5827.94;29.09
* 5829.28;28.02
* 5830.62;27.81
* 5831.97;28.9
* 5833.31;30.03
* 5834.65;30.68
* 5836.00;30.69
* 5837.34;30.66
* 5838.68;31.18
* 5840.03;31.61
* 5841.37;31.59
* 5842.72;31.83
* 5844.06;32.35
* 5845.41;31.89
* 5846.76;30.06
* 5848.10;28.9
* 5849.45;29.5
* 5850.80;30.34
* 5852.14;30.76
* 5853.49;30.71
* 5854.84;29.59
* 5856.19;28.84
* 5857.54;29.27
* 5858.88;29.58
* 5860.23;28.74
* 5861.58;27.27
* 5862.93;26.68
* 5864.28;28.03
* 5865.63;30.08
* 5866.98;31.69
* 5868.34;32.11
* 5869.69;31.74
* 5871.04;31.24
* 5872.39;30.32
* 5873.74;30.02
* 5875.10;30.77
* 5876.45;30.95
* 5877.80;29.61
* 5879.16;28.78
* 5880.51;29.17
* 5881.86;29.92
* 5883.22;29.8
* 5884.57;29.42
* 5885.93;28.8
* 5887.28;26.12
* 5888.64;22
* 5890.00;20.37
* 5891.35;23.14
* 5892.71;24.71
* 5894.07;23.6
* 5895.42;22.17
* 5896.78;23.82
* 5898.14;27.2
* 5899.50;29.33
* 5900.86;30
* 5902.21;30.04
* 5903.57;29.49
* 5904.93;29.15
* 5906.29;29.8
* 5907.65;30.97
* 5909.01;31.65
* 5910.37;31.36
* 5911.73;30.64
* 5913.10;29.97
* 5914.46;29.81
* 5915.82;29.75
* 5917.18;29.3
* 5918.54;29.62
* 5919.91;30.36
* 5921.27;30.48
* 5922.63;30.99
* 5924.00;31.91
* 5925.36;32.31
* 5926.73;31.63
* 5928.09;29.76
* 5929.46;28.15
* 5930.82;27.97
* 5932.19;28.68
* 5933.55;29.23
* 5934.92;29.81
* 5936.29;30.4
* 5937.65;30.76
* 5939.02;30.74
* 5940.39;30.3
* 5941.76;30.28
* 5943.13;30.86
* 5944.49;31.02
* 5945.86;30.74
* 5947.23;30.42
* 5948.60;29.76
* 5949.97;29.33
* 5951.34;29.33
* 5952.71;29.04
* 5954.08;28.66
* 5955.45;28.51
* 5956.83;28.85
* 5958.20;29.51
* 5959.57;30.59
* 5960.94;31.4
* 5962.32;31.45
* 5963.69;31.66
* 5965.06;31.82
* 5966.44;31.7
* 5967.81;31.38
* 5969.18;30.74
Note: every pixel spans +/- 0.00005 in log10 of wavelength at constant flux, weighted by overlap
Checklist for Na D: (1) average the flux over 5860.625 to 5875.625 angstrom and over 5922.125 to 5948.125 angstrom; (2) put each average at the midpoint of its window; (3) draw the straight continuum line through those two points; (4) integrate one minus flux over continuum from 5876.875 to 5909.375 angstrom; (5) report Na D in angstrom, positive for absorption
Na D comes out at 2.8 angstrom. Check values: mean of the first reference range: 29.9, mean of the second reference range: 30.3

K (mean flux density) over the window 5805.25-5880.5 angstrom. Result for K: 30.3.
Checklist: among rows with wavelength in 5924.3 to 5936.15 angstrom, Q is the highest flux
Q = 32.31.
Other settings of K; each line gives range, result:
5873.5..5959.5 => 29.1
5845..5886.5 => 29.8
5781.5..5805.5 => 29.8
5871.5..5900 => 27.2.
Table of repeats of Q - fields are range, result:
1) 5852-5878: 32.11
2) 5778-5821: 31.7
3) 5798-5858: 32.35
